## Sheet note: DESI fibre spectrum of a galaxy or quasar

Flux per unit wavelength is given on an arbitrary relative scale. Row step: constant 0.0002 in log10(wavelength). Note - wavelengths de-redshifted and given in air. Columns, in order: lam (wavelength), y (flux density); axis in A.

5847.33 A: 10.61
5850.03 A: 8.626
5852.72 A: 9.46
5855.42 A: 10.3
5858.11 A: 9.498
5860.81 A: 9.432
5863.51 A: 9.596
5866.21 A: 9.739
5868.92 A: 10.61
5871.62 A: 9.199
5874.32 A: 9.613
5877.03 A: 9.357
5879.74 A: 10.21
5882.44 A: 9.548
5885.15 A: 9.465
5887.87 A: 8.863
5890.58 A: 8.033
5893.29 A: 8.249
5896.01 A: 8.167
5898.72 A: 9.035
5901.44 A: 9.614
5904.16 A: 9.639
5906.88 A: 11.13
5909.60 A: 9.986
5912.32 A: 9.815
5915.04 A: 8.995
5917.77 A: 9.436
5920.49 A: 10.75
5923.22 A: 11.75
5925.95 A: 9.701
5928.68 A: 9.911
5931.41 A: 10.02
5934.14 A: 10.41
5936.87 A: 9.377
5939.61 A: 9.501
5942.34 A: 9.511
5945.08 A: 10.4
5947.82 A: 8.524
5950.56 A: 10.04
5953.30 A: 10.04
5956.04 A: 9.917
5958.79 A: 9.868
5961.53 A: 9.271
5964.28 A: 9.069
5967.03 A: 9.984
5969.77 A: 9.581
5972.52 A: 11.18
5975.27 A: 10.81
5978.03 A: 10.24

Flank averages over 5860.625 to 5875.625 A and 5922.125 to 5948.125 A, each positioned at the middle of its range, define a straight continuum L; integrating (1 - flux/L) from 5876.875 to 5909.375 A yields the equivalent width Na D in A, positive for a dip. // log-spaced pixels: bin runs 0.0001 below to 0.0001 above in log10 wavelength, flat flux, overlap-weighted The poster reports 1.7 A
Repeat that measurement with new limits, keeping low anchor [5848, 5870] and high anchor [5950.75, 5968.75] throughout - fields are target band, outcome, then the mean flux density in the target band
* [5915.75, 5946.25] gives -1.1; 10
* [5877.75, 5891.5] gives 0.6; 9.27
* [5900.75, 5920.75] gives -0.4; 9.89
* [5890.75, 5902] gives 1.2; 8.63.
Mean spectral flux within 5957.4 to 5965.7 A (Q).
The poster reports 9.4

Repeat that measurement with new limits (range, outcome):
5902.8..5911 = 10.3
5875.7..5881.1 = 9.79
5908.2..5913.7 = 9.92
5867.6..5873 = 9.91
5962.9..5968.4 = 9.52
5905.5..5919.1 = 9.87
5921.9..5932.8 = 10.3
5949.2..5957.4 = 10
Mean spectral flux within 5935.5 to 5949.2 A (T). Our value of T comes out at 9.46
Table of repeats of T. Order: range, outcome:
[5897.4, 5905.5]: 9.43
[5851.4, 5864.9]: 9.66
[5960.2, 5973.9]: 9.82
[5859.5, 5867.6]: 9.58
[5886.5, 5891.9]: 8.44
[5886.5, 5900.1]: 8.47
